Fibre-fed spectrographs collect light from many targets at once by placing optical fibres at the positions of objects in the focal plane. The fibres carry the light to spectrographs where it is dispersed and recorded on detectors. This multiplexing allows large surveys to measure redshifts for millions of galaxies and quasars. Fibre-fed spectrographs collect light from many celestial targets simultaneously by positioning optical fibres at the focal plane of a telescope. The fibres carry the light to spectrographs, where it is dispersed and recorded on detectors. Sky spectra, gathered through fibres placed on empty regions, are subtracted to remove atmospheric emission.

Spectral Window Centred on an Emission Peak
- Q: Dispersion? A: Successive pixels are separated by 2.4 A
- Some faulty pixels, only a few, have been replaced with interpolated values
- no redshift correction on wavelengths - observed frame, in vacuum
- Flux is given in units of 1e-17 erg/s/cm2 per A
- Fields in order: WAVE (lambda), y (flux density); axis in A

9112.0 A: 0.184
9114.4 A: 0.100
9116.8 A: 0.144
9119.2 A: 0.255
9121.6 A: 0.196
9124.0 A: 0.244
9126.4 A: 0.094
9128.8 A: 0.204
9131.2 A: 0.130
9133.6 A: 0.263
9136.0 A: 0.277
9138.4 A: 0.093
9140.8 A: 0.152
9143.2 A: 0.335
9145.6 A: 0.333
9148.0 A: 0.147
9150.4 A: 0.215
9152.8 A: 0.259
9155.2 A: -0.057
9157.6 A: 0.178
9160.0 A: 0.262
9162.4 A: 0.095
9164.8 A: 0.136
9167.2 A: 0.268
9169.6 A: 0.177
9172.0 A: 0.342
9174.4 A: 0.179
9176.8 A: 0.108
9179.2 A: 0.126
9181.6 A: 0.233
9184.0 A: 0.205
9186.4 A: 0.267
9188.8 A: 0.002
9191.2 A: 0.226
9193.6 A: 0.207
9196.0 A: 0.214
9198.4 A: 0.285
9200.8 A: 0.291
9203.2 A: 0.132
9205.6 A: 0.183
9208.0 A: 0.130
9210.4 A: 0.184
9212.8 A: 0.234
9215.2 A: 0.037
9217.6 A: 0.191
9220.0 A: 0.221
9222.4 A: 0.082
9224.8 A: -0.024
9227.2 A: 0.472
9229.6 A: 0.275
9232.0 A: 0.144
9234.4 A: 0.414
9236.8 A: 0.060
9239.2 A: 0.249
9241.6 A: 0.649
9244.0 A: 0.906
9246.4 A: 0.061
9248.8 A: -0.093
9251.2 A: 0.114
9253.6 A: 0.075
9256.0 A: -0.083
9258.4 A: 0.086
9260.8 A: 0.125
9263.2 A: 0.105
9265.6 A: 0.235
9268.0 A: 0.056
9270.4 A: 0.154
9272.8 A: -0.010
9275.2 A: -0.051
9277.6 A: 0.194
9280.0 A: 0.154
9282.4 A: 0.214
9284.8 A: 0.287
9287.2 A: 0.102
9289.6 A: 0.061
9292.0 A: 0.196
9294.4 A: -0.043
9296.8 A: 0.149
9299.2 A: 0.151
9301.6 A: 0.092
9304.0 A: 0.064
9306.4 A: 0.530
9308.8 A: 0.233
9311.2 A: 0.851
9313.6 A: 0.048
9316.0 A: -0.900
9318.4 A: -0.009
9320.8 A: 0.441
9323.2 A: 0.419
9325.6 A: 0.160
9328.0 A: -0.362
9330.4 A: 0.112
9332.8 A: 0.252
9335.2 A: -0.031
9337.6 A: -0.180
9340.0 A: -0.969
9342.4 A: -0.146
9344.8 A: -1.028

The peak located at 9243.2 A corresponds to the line Hbeta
